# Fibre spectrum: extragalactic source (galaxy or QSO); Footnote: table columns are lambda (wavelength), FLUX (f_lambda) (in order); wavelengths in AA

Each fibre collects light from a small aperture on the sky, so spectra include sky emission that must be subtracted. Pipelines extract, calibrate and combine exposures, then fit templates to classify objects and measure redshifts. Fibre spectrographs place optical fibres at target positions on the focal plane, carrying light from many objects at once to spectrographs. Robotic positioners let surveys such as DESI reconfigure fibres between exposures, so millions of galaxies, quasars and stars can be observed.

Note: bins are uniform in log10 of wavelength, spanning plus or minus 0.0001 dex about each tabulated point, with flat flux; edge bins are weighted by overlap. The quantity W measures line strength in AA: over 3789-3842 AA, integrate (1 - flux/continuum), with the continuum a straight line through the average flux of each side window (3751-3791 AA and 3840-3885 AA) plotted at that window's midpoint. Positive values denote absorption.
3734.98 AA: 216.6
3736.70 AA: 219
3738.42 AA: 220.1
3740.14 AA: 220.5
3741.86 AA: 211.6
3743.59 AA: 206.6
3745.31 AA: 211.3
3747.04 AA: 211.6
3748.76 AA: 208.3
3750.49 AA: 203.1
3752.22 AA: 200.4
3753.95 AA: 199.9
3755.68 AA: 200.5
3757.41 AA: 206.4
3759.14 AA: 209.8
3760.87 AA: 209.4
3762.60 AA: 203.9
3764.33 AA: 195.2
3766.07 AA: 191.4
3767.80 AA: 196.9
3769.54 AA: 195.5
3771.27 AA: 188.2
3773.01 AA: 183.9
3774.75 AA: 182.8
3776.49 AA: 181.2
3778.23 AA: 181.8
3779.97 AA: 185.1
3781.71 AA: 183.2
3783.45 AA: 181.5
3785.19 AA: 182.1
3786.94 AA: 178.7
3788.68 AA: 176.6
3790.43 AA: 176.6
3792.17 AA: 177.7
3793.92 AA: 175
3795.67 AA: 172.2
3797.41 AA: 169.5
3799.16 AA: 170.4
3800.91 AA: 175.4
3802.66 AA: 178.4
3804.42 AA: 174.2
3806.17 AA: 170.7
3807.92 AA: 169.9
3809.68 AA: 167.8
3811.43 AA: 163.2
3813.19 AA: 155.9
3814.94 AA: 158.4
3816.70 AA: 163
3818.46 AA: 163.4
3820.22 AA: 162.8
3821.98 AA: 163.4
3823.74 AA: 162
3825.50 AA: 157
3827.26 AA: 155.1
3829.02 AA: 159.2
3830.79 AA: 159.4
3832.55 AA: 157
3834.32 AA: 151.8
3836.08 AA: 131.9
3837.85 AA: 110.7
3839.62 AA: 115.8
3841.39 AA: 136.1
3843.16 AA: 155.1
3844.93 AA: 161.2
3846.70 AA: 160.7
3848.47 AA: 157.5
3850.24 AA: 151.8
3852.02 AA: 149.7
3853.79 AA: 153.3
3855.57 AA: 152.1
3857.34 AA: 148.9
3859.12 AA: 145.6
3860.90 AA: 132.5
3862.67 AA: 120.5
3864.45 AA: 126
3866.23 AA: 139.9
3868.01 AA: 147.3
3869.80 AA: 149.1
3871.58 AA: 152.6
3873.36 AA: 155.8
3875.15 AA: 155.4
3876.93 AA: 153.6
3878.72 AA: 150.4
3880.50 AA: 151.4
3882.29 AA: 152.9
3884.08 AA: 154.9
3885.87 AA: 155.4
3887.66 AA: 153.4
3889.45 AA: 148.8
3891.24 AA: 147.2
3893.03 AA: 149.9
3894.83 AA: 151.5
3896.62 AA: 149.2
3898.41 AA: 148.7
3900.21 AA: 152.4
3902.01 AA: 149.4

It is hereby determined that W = 3.16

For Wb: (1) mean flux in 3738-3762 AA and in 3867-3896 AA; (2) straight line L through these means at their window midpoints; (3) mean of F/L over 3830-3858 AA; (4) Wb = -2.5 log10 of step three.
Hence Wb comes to 0.14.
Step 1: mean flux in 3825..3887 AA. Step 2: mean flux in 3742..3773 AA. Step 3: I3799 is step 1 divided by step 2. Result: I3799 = 0.7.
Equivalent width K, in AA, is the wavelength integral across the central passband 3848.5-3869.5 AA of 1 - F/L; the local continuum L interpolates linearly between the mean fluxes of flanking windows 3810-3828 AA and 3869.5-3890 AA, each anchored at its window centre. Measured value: 1.67 AA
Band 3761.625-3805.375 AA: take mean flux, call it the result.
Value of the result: 182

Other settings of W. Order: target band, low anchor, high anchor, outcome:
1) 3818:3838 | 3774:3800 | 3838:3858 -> 0.49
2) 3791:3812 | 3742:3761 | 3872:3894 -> 1.52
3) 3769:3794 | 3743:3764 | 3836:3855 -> 0.67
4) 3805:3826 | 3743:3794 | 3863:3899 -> 1.36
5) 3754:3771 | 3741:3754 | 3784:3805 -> -0.31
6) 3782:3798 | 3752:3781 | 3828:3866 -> 0.27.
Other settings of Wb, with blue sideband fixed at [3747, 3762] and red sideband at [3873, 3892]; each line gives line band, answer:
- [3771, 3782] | 0.07 mag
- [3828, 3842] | 0.22 mag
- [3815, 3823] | 0.10 mag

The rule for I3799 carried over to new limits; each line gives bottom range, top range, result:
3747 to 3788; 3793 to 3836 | 0.85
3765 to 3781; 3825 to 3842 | 0.76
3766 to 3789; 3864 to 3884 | 0.81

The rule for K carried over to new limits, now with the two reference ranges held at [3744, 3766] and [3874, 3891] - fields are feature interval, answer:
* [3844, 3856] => 0.8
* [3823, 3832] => 0.9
